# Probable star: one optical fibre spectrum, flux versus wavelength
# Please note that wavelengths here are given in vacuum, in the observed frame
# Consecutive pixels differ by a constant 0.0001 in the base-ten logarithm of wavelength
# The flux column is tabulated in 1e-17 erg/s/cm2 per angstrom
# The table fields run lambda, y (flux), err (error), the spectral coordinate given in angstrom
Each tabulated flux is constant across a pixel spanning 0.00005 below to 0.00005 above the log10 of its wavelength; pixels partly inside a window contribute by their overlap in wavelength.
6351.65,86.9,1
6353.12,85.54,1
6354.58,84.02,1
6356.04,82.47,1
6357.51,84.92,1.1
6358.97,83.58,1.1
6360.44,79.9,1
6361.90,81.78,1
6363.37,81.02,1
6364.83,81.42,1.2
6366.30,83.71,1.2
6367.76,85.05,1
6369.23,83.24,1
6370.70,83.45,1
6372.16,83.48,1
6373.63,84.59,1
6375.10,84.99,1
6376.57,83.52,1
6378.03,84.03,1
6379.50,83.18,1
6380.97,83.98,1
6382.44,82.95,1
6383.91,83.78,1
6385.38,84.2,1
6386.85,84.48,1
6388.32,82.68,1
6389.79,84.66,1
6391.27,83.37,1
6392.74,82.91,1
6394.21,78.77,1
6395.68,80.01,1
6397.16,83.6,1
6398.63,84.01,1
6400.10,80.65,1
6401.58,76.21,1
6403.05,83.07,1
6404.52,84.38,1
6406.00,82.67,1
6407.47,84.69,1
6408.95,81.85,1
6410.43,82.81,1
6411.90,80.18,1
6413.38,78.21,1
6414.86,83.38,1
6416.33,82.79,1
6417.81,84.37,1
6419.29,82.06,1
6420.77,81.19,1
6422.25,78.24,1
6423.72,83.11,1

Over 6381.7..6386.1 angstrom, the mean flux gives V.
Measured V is 83.6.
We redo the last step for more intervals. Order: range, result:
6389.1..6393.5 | 83.5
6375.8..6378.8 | 83.9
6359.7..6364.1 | 80.8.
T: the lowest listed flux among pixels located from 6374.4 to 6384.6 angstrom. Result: 82.95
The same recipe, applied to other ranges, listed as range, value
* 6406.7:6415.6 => 78.21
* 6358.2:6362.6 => 79.9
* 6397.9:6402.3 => 76.21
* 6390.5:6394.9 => 78.77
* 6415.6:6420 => 82.06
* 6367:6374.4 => 83.24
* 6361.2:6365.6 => 81.02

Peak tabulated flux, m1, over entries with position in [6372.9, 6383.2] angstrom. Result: 84.99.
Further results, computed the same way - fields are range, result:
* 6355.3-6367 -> 84.92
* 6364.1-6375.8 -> 85.05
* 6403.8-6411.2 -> 84.69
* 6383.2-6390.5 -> 84.66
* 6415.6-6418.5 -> 84.37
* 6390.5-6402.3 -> 84.01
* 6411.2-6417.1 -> 83.38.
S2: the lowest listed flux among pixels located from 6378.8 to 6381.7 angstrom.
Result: 83.18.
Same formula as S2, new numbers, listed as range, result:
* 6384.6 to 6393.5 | 82.68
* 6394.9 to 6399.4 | 80.01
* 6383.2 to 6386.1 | 83.78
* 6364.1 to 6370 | 81.42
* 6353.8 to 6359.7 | 82.47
